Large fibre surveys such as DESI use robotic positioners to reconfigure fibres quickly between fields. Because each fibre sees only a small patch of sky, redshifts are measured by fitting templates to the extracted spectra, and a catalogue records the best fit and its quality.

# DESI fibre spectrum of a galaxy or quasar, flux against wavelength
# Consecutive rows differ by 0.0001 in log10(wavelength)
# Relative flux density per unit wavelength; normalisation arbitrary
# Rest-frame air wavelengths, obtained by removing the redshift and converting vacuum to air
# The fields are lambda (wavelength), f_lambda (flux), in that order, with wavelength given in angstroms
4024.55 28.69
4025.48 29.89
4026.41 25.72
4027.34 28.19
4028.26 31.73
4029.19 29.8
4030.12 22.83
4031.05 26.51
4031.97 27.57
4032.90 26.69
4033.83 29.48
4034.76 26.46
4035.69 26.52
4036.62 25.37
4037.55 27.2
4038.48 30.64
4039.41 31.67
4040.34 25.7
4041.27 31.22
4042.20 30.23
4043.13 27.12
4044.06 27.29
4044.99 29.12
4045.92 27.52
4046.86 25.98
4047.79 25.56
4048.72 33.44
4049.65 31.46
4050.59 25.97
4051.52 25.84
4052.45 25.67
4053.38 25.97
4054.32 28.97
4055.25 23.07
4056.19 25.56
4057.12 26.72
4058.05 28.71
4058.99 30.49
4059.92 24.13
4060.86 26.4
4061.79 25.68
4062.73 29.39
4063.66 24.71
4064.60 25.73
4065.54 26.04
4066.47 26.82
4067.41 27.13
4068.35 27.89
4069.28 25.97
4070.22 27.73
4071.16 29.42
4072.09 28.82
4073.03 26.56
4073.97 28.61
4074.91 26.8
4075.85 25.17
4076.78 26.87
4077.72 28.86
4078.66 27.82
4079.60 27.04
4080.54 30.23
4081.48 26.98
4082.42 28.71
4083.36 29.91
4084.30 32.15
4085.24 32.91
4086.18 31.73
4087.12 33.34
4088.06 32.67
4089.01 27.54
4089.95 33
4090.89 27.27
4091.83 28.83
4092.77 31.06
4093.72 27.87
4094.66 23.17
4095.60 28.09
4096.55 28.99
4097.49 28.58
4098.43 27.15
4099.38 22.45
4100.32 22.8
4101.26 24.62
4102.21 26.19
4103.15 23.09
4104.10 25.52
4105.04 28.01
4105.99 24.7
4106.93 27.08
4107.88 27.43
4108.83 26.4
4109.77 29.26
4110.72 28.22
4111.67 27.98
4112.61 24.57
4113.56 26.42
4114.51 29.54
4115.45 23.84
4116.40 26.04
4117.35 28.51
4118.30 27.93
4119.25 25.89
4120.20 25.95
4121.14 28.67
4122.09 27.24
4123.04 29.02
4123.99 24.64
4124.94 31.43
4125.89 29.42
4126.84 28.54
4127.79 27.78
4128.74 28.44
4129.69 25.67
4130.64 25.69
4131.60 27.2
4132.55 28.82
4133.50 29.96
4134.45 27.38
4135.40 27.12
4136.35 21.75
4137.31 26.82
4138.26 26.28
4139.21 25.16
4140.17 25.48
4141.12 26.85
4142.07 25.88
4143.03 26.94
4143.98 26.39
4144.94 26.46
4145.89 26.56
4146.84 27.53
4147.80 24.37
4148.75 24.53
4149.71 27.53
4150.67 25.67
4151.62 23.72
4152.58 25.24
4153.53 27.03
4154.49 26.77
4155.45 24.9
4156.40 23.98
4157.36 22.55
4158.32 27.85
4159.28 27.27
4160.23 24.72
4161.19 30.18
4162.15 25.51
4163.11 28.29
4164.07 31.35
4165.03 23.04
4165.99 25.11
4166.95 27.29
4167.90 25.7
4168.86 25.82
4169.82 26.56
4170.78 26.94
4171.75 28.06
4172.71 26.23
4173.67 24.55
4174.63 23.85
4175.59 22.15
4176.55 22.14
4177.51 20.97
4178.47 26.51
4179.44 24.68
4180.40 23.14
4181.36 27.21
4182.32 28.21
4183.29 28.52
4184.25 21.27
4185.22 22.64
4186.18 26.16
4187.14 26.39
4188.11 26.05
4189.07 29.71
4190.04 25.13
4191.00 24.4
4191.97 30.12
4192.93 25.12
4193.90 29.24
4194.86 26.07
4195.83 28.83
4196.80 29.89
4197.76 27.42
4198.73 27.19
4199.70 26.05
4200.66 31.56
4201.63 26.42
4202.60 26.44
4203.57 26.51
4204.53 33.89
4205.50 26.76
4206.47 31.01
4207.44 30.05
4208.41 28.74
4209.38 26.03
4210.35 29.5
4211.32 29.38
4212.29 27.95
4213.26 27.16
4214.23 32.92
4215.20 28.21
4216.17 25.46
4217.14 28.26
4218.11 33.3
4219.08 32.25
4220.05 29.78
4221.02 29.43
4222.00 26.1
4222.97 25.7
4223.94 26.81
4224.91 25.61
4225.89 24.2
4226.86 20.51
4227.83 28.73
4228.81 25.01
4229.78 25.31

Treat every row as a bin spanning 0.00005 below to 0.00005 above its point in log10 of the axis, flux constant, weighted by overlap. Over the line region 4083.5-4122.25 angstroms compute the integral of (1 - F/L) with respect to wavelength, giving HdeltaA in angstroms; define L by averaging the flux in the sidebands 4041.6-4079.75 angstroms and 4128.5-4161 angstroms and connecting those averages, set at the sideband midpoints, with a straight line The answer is -1.3 angstroms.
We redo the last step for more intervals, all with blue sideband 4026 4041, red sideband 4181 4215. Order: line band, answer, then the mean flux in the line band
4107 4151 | 1.2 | 26.9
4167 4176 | 0.7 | 25.7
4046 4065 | 0.5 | 27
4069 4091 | -1.1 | 29.1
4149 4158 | 0.8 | 25.3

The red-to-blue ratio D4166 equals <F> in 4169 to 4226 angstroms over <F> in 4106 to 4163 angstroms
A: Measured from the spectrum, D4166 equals 1.02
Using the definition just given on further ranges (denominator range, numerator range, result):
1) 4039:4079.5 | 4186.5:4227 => 1.02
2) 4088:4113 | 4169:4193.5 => 0.94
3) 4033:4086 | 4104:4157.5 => 0.96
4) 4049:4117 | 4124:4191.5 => 0.95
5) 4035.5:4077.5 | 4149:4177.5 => 0.94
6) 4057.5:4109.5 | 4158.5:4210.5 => 0.97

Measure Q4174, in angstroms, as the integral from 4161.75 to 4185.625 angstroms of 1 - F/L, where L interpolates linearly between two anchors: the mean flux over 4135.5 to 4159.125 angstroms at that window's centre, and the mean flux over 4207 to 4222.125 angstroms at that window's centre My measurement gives 1.40 angstroms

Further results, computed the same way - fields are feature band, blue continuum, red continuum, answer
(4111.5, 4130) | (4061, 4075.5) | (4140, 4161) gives -0.7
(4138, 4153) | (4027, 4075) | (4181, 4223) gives 1.0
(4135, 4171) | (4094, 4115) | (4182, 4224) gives 1.4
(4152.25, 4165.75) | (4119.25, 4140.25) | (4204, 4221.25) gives 0.8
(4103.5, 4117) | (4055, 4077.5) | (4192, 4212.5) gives 0.3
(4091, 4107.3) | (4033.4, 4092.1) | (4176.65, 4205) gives 0.8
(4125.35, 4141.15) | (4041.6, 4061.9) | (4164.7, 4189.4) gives -0.6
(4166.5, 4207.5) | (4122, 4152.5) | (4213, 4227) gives 1.3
